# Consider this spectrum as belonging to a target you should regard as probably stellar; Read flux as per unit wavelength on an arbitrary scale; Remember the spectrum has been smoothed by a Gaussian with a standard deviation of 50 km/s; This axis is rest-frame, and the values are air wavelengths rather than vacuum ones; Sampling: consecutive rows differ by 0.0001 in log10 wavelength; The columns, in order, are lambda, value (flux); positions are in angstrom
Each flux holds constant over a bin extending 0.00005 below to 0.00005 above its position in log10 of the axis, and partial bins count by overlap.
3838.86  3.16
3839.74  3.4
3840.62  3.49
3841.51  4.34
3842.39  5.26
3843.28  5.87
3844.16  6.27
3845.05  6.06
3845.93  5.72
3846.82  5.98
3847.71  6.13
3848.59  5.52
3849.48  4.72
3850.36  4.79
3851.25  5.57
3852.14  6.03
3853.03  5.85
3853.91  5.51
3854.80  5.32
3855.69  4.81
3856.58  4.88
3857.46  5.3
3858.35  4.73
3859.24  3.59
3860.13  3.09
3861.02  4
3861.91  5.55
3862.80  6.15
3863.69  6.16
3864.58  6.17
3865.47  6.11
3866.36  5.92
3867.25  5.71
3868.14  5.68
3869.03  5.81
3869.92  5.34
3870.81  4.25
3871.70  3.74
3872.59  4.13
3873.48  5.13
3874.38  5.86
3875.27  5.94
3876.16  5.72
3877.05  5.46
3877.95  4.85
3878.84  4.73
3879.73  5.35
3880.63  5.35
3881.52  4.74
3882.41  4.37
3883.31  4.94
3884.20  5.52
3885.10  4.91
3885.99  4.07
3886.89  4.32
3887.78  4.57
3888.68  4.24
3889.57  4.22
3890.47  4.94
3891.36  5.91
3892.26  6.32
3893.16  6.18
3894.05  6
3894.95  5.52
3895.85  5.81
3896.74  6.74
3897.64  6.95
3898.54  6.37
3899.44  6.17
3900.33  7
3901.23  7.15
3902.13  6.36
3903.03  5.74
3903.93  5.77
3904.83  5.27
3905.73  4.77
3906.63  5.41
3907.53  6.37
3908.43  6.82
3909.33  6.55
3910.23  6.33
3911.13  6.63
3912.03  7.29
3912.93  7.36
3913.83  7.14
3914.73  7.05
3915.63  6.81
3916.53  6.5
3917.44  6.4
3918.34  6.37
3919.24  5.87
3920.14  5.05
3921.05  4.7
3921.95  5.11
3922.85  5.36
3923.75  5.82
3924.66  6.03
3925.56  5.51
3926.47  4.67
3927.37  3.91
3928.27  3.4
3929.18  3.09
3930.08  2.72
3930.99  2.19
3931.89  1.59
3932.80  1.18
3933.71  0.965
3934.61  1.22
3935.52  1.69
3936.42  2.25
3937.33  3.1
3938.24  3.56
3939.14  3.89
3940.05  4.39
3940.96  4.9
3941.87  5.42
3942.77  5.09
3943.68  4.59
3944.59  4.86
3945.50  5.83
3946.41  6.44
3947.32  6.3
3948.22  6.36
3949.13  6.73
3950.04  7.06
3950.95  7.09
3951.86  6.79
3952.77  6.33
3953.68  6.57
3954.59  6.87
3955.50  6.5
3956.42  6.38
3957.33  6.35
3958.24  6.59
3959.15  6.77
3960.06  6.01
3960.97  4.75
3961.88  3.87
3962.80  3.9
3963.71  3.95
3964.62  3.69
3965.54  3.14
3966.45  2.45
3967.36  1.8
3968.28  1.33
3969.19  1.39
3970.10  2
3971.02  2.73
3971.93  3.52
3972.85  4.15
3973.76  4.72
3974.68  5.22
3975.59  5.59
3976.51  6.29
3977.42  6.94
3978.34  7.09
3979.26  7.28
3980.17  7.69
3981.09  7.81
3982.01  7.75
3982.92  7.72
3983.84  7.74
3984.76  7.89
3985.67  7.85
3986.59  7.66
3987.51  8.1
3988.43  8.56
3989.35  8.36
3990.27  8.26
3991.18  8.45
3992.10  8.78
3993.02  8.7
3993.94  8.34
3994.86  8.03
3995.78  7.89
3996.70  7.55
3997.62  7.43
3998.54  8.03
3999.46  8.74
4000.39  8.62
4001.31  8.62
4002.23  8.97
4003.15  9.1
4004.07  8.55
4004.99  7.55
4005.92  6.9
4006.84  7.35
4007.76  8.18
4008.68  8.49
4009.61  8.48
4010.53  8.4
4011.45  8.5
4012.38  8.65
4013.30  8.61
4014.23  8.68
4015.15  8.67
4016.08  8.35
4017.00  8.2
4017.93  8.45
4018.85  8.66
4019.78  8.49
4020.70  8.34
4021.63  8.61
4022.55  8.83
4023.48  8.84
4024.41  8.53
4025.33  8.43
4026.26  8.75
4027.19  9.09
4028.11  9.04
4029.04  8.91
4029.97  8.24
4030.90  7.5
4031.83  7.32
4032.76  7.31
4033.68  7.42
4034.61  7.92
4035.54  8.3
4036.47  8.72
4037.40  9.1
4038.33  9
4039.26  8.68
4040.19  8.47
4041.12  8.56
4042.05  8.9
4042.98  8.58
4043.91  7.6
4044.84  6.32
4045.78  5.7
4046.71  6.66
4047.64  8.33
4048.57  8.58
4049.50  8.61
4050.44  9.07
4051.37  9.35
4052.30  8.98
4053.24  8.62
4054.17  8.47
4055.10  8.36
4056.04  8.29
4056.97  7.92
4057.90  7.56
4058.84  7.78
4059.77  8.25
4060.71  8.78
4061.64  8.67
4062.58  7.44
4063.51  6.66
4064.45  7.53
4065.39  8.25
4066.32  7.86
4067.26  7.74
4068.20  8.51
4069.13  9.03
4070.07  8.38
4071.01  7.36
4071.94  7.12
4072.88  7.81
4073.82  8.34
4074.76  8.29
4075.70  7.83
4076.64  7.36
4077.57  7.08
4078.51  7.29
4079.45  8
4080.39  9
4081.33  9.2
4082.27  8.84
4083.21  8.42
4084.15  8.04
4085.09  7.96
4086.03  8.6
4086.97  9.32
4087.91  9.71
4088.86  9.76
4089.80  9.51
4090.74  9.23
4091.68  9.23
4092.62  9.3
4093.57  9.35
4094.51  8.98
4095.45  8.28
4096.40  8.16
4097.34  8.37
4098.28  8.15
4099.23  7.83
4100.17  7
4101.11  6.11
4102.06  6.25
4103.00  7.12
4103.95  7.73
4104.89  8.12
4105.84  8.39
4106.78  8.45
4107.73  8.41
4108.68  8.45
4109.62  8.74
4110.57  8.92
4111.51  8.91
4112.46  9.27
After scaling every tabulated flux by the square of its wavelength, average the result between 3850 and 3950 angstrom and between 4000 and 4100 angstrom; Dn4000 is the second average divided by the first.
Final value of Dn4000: 1.73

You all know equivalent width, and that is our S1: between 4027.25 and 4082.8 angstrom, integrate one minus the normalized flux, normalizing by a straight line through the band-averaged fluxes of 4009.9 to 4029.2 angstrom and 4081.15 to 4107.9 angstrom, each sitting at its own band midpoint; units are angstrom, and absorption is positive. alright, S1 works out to 2.6 angstrom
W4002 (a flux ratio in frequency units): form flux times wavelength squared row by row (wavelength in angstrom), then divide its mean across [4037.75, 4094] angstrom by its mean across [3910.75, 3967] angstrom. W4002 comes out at 1.77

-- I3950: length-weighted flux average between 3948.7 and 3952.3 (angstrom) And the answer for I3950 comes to 6.92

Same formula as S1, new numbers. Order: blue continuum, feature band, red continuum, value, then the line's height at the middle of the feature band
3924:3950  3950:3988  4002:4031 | 1.4 angstrom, 5.83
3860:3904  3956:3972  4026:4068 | 6.7 angstrom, 6.79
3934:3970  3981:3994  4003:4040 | -3.0 angstrom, 6.59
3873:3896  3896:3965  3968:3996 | 5.8 angstrom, 5.85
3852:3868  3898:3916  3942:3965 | -2.8 angstrom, 5.55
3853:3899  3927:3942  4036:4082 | 8.1 angstrom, 6.16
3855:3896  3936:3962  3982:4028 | 5.1 angstrom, 6.94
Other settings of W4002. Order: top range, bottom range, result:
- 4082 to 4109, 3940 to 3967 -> 1.62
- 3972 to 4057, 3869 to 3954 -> 1.62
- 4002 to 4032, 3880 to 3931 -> 1.60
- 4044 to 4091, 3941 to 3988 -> 1.53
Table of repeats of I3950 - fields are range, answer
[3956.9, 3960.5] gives 6.44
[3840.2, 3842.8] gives 4.36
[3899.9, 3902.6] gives 6.82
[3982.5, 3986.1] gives 7.81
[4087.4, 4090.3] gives 9.64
